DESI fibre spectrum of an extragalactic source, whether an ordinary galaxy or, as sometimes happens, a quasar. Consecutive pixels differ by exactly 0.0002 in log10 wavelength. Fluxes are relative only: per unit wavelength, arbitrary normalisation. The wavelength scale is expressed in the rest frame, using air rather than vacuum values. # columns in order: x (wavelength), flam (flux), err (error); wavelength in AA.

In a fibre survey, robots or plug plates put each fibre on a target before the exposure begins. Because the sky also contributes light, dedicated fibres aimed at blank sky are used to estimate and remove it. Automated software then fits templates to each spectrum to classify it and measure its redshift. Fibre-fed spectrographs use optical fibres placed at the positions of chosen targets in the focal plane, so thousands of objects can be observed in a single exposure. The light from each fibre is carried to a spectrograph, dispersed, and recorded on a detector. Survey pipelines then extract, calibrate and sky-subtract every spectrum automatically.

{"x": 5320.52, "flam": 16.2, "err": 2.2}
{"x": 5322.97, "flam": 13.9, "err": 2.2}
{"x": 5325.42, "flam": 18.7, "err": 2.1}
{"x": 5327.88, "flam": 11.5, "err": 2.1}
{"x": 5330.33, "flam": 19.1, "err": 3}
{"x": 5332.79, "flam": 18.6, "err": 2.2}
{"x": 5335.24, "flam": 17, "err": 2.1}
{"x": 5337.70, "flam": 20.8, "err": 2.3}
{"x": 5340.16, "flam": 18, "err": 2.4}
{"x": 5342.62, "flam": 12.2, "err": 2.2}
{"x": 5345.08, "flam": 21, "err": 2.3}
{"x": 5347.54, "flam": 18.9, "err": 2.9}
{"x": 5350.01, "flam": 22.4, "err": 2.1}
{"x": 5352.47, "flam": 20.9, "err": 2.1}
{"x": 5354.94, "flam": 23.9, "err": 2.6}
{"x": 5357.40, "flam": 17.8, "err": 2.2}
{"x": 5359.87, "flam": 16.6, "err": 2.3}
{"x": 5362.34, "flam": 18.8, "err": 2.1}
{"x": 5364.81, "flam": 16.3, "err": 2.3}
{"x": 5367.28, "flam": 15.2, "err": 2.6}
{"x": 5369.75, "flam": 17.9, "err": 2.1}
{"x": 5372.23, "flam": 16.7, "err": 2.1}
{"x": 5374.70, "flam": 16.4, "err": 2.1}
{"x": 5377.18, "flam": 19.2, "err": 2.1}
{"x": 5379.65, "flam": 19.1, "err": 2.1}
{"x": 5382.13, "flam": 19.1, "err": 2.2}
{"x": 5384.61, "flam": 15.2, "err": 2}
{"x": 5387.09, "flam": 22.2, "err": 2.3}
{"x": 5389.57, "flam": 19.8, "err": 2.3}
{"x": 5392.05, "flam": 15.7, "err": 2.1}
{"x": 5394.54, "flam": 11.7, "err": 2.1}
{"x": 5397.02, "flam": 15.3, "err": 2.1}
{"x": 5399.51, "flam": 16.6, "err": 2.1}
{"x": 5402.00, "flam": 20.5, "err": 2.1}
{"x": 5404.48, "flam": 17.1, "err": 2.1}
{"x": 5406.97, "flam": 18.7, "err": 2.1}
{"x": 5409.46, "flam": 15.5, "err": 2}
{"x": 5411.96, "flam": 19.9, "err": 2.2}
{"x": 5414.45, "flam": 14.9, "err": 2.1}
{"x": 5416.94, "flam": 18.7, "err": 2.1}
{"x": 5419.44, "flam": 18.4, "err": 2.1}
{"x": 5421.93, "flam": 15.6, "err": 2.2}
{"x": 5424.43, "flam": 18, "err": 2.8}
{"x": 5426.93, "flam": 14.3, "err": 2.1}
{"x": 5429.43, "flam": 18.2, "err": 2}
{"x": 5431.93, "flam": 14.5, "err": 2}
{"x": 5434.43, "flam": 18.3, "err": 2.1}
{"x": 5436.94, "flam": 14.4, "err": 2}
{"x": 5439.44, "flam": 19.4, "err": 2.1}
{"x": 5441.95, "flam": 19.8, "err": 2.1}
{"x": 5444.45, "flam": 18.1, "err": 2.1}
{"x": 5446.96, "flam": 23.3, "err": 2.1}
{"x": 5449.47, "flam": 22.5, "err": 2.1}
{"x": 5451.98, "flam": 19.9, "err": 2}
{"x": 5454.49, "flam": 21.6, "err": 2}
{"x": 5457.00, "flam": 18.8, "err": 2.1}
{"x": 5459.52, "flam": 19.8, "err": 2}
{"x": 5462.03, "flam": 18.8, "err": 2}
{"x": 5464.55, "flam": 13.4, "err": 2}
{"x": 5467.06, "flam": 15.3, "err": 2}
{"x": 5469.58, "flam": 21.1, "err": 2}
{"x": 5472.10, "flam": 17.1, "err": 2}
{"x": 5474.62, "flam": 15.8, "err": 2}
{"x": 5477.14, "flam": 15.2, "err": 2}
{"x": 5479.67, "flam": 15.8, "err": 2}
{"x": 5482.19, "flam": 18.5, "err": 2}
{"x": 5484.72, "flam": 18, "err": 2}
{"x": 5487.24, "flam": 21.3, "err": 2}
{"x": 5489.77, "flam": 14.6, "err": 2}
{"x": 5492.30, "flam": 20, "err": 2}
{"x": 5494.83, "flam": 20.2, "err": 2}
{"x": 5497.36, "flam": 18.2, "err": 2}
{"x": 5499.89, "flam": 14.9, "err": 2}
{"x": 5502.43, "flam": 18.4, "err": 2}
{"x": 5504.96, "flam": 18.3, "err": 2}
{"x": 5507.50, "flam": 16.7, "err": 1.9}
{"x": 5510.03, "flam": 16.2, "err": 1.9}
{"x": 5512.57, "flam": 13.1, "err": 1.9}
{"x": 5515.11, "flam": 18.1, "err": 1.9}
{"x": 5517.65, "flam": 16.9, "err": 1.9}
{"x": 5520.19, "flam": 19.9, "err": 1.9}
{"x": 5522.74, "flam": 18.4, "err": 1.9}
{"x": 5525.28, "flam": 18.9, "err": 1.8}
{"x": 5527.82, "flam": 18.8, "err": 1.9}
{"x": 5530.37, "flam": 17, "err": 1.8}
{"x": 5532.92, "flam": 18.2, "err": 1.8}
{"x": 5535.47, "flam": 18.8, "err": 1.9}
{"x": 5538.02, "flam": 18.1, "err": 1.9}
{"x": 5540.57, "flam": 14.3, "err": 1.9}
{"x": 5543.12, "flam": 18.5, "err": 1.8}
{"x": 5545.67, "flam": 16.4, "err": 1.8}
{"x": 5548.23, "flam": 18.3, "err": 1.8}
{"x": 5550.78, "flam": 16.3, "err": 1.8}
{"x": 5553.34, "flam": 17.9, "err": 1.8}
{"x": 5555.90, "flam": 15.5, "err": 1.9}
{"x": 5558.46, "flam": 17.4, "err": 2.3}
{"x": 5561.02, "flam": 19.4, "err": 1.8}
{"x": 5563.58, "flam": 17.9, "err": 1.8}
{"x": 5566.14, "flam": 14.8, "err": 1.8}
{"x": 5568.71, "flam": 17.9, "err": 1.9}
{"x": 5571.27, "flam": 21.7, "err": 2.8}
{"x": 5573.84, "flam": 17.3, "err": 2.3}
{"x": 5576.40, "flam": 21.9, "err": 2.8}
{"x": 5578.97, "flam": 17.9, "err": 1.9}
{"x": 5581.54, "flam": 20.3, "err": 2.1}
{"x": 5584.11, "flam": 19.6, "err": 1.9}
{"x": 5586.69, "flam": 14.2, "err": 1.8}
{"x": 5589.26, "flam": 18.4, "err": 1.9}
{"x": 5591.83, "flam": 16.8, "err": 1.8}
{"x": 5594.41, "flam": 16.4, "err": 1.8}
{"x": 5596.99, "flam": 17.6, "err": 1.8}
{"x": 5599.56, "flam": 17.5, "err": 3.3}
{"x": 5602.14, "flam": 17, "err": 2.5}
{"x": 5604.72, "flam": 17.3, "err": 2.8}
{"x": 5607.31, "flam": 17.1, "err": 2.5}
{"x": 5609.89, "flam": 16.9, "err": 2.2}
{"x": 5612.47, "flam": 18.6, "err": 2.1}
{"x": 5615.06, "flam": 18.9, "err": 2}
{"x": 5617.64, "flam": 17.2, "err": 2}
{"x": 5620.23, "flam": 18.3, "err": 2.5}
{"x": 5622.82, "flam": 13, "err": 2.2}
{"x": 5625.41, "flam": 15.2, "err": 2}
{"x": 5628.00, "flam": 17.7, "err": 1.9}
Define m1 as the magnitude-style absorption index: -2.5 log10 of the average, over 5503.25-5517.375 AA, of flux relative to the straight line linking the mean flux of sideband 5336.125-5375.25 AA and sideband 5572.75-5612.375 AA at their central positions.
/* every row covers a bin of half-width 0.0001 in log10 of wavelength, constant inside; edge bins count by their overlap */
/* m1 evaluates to 0.09 mag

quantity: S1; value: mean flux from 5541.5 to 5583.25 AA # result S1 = 18.1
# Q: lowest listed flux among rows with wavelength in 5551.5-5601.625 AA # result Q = 14.2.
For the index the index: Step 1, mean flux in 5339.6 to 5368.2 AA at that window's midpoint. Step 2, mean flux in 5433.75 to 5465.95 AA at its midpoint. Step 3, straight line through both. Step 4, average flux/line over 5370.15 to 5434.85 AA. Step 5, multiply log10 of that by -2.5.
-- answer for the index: 0.09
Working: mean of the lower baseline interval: 18.5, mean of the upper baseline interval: 19.1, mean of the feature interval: 17.3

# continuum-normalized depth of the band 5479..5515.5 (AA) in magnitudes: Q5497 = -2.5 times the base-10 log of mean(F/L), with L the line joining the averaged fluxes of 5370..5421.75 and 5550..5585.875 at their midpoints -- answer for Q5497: 0.03 mag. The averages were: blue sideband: 17.5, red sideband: 18.2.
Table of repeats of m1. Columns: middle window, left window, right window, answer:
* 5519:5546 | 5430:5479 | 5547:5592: 0.006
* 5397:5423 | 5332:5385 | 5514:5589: 0.044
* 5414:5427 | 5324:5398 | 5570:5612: 0.058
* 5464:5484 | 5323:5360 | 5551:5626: 0.081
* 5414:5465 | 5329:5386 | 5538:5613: -0.013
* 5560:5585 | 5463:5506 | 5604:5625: -0.101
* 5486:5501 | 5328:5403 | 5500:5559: -0.044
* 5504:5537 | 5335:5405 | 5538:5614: 0.007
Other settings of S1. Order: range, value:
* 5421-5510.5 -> 17.9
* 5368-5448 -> 17.5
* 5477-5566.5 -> 17.5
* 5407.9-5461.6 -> 18.3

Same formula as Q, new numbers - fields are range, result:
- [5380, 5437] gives 11.7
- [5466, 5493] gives 14.6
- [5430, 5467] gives 13.4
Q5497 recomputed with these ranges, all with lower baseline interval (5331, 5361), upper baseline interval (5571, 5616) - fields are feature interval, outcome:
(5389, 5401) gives 0.198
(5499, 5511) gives 0.085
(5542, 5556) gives 0.055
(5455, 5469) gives 0.054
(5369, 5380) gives 0.068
